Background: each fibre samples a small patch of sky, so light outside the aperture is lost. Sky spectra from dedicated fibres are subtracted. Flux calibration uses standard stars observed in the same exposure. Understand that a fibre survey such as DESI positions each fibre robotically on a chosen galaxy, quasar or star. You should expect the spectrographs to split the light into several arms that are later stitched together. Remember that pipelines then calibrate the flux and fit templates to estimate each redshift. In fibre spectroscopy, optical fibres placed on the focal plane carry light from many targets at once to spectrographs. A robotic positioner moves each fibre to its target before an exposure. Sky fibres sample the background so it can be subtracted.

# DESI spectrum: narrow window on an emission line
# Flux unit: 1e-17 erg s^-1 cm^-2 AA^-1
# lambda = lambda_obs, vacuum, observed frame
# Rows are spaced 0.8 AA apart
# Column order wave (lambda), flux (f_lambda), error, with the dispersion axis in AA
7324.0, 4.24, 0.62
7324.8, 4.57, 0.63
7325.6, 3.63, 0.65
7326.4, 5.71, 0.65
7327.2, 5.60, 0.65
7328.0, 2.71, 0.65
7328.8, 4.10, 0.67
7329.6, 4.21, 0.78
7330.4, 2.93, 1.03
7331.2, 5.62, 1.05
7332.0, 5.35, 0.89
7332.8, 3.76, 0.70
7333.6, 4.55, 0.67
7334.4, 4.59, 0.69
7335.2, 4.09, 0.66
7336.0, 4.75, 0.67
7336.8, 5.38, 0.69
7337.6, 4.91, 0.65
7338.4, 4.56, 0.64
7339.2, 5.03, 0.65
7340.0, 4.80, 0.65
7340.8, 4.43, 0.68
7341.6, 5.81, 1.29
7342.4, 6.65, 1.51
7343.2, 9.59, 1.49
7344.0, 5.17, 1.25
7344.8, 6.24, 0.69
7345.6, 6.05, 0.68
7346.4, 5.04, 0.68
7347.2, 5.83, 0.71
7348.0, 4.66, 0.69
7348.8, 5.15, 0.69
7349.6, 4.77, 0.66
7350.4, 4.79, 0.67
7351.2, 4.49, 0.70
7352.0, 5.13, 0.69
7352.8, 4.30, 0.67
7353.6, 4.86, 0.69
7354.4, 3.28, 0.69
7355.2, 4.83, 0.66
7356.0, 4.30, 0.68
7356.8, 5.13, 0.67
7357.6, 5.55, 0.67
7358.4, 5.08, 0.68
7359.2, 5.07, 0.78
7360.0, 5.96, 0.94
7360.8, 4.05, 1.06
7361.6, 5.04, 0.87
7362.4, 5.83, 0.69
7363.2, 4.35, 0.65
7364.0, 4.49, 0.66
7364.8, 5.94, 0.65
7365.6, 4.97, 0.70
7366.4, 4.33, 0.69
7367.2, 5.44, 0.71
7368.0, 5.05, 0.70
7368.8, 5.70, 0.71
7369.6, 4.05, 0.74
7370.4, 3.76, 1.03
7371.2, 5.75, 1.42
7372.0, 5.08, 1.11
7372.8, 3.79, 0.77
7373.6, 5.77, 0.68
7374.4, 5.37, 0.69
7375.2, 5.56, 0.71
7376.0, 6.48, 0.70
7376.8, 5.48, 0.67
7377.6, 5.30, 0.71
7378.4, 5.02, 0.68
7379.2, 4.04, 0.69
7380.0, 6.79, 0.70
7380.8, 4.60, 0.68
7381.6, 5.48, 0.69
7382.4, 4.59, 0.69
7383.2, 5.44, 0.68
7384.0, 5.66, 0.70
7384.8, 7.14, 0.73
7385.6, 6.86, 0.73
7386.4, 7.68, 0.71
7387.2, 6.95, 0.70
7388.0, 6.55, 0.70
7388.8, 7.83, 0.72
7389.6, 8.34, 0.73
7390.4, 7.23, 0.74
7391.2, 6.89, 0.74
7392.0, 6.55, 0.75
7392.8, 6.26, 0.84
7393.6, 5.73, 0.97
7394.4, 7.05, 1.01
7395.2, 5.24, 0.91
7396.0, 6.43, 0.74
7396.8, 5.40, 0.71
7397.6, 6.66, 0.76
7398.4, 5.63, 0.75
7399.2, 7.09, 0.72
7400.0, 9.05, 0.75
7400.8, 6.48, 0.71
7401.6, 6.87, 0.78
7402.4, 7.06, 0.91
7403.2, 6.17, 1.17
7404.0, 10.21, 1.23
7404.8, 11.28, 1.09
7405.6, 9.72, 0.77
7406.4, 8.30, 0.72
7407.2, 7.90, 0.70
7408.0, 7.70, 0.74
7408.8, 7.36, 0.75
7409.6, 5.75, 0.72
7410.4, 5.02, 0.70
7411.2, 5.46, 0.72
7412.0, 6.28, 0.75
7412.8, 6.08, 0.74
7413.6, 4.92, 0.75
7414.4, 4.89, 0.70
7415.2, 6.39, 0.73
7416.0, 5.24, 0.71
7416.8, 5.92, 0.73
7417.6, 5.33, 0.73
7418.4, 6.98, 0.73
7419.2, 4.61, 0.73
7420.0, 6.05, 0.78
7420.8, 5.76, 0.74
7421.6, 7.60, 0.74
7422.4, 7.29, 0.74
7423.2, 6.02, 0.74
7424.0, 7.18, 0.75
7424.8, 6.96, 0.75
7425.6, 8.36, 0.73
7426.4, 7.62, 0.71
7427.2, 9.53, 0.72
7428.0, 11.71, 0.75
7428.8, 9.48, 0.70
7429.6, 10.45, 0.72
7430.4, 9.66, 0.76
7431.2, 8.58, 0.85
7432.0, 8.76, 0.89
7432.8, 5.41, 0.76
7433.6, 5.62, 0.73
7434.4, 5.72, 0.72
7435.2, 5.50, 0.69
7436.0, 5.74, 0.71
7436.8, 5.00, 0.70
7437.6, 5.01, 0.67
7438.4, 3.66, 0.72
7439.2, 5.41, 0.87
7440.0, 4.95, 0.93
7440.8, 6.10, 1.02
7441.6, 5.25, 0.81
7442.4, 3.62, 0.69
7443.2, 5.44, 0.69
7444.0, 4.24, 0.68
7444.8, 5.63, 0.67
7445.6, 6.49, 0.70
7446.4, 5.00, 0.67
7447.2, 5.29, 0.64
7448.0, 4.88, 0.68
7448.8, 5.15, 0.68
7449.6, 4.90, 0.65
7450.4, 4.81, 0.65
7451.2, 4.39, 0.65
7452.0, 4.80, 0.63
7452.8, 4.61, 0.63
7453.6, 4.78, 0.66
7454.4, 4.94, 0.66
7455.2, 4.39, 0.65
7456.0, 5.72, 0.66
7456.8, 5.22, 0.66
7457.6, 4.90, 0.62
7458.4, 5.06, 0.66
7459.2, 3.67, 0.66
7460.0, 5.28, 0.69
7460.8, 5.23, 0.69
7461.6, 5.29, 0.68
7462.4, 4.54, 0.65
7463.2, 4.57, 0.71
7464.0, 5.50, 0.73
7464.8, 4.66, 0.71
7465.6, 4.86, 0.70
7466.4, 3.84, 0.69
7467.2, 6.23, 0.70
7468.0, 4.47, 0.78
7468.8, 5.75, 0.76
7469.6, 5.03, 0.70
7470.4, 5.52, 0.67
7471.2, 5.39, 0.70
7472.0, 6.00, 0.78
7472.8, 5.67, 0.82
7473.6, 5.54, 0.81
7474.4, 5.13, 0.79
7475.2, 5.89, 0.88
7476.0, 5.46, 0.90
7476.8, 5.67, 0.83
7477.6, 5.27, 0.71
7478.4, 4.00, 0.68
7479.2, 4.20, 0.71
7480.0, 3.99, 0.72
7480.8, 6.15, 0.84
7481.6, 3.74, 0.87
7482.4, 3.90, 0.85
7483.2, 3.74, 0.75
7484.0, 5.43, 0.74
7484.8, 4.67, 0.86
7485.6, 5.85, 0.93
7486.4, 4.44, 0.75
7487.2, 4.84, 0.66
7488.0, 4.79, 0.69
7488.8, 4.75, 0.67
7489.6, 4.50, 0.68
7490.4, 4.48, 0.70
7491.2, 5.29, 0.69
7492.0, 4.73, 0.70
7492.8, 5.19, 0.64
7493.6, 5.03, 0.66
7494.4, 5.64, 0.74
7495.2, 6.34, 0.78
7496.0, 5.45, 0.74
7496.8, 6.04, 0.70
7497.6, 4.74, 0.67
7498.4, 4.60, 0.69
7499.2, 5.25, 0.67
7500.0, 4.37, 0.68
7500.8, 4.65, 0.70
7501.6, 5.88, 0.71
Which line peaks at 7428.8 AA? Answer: [N II] 6583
